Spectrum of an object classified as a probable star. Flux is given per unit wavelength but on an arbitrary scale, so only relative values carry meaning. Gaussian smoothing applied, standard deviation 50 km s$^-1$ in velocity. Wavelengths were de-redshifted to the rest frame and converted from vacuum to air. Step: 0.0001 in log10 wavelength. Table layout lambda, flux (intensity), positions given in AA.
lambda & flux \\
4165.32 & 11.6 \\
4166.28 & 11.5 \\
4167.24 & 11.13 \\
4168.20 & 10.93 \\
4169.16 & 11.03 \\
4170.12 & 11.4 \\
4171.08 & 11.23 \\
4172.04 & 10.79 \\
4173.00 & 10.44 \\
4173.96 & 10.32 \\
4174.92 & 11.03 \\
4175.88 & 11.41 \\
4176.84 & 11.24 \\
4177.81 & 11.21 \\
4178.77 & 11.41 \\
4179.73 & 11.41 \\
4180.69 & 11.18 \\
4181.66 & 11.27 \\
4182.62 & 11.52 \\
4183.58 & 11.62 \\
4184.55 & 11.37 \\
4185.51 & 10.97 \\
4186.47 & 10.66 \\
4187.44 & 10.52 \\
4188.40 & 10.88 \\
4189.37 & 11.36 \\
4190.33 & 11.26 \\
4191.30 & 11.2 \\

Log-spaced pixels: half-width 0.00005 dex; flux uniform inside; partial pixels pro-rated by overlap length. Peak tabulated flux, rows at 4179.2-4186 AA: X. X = 11.62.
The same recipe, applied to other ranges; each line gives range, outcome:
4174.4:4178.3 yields 11.41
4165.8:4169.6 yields 11.5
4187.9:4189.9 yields 11.36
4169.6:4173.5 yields 11.4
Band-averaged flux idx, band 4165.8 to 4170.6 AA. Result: 11.2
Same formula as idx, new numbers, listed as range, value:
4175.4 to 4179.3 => 11.3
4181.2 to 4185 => 11.4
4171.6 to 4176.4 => 10.8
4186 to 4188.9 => 10.7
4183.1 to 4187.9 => 11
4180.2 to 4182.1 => 11.2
